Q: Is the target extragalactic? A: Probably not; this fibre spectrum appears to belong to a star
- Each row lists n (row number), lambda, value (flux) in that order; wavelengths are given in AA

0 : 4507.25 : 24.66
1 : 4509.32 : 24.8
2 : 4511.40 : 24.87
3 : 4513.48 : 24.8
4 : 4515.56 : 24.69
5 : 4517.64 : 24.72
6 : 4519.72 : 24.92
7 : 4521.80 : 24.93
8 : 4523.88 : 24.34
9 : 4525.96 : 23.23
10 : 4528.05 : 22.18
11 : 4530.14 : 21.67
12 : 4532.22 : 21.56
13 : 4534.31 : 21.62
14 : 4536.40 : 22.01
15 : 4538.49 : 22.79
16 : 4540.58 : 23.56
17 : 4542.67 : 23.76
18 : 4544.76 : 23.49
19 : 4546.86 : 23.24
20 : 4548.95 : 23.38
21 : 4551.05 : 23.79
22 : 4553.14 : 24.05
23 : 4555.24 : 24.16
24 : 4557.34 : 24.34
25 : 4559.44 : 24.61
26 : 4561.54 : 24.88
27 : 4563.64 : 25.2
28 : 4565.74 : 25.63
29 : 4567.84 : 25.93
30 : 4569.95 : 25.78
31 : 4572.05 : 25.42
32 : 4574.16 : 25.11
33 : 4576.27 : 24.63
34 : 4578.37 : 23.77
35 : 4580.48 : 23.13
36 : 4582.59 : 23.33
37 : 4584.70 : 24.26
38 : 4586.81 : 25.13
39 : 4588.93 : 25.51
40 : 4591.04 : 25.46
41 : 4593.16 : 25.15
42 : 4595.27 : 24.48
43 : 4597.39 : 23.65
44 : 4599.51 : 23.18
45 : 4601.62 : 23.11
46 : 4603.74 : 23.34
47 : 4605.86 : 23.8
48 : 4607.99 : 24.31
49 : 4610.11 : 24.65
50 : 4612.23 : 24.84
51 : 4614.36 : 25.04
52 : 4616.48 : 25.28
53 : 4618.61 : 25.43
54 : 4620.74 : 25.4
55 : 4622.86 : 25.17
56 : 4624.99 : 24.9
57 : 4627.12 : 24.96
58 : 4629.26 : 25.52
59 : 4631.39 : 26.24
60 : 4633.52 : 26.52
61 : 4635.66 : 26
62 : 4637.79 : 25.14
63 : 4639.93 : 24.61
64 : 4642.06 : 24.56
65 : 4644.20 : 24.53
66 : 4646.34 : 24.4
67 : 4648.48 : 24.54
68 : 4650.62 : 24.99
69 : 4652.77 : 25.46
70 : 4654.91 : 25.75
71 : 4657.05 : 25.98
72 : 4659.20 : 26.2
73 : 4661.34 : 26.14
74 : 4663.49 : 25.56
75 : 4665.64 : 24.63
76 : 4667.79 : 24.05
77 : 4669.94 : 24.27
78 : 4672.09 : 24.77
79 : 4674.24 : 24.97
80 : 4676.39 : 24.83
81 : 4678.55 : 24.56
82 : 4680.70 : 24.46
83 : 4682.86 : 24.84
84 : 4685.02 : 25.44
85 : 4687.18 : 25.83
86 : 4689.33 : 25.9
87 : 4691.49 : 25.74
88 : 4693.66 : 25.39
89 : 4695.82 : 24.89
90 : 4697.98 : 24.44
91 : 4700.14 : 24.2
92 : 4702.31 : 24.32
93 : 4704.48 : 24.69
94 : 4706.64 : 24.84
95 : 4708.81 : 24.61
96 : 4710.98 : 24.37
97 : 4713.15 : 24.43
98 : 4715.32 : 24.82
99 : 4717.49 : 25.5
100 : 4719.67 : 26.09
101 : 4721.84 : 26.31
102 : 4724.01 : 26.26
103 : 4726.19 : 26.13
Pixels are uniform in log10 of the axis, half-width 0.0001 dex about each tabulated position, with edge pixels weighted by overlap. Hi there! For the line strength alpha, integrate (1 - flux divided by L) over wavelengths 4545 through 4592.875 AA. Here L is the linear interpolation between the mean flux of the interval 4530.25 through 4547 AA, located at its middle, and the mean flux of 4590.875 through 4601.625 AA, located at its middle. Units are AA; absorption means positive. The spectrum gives -2.27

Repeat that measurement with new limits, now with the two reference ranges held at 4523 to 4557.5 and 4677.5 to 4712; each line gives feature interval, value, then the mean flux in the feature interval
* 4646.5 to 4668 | -0.8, 25.3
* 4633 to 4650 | -0.5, 25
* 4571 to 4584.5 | -0.4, 24.2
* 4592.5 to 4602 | -0.1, 23.9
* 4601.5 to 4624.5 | -0.7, 24.6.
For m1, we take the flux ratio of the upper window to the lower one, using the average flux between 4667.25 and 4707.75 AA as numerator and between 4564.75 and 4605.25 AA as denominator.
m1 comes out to 1.01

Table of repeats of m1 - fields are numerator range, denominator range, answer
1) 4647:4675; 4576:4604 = 1.04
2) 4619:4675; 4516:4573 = 1.05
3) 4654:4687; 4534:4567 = 1.05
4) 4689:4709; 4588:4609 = 1.03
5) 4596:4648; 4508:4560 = 1.05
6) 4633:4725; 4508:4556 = 1.06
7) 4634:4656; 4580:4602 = 1.03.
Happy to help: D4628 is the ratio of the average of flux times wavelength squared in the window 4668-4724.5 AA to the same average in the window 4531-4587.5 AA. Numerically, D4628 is 1.10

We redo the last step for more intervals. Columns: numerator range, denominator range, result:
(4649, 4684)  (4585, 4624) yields 1.05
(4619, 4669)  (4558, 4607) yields 1.06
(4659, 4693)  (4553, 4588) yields 1.06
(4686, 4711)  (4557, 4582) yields 1.06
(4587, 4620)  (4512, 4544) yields 1.08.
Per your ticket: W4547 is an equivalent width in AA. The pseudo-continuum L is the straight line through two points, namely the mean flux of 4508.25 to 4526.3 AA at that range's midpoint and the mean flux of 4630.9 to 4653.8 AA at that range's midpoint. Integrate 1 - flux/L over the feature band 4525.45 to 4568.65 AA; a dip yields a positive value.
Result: 2.1 AA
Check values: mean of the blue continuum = 24.7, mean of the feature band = 23.6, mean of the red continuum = 25.2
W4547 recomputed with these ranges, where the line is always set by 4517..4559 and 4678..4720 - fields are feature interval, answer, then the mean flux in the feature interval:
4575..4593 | -0.5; 24.4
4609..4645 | -1.4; 25.2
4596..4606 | 0.2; 23.4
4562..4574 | -0.9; 25.5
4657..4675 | -0.4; 25.1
